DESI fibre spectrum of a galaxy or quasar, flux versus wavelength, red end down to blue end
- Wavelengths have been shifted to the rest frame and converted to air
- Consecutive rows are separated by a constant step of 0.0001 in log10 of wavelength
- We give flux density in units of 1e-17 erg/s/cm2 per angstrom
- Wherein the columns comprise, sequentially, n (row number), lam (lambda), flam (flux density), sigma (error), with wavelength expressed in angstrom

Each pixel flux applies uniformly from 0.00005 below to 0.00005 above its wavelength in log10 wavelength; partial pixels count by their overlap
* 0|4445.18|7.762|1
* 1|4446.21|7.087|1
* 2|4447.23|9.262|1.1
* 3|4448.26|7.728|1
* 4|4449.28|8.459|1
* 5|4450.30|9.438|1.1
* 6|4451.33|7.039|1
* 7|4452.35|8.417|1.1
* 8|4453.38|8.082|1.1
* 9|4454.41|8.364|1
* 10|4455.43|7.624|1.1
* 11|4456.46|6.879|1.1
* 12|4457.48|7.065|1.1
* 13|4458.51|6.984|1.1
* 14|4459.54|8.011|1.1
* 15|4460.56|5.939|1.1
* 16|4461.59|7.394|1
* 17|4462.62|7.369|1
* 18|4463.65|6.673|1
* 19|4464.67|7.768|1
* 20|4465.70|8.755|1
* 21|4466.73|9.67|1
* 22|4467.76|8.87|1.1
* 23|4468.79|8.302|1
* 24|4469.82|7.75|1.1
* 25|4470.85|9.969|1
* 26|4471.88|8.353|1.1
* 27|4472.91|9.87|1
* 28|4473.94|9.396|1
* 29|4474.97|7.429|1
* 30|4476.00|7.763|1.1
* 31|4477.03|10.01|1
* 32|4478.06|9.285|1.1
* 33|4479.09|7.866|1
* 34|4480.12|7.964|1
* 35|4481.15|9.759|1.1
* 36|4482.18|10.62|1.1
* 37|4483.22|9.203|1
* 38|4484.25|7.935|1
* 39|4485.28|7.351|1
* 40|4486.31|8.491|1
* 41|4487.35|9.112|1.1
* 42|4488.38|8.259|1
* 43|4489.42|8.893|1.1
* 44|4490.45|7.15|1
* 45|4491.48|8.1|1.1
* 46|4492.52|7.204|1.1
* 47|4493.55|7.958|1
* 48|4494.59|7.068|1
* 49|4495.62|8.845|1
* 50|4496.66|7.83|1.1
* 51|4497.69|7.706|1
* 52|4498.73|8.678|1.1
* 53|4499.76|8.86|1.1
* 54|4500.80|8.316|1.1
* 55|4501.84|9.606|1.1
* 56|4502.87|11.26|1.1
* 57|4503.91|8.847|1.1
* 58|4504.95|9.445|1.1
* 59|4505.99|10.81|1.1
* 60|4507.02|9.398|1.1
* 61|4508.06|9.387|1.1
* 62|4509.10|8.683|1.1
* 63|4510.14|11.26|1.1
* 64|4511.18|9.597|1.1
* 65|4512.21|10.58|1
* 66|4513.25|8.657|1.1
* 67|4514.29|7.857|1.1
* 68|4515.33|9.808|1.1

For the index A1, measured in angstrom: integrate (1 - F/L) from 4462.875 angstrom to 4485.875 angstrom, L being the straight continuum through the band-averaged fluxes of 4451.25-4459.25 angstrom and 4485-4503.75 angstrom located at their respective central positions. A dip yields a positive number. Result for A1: -1.9 angstrom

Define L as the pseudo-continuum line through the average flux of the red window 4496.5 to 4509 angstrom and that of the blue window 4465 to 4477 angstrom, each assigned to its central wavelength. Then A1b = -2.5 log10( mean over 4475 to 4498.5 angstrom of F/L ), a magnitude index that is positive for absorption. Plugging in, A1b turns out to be 0.08 mag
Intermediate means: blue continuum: 8.77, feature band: 8.36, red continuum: 9.2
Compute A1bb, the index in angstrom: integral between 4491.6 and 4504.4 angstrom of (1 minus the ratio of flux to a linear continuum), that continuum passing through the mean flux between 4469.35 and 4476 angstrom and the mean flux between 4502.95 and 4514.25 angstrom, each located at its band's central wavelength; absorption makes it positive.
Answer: 1.2 angstrom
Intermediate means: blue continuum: 8.72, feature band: 8.5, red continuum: 9.65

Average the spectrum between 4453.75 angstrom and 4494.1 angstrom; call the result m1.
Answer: 8.24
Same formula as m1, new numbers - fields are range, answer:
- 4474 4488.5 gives 8.68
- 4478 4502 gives 8.38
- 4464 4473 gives 8.72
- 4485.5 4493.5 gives 8.13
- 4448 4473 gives 8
